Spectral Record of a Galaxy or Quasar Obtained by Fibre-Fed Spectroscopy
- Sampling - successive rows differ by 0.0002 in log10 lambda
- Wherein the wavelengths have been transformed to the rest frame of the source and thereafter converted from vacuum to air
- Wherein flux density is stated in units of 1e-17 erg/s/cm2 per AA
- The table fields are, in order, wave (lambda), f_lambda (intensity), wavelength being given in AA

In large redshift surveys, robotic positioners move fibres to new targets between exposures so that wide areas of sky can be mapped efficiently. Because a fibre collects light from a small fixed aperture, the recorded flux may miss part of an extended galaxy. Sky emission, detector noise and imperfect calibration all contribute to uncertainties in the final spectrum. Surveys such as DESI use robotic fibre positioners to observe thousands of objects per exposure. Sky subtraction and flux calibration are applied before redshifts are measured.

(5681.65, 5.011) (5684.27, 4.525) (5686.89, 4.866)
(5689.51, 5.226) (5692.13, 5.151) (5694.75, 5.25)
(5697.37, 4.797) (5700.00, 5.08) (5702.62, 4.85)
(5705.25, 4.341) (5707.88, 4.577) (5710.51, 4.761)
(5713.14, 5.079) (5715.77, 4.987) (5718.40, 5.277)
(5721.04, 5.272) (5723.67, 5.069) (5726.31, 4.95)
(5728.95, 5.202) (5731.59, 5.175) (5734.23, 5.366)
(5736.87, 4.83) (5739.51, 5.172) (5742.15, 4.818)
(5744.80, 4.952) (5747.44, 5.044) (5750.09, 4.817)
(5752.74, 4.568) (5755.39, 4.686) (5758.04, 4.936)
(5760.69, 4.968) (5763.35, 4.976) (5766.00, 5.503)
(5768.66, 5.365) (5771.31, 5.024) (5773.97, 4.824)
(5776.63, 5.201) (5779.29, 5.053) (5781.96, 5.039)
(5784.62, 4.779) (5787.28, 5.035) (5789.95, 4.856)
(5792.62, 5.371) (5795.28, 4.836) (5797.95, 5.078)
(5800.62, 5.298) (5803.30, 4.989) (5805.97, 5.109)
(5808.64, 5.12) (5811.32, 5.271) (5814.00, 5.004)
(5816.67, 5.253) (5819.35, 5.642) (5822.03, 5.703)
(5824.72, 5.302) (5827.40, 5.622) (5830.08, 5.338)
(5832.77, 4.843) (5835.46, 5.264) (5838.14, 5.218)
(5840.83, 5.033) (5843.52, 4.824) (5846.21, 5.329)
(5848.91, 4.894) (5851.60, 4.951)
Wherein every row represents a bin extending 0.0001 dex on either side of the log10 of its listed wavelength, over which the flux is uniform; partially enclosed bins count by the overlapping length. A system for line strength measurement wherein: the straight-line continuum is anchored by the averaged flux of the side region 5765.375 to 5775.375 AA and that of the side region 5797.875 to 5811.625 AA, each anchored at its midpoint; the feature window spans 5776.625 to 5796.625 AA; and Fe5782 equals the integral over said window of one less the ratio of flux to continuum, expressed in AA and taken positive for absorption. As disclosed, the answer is 0.5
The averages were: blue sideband 5.16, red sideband 5.14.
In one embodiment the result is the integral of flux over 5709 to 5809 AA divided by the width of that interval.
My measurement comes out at 5.04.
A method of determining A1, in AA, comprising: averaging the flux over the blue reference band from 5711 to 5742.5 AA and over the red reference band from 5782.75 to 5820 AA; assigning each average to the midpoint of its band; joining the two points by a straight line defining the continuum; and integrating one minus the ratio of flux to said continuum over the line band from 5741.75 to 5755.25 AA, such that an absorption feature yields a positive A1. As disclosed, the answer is 0.7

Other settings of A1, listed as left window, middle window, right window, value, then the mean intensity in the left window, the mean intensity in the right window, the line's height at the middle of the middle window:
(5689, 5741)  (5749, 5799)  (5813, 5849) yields 1.35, 5.02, 5.25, 5.13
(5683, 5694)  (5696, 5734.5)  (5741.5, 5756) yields -0.63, 4.96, 4.82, 4.9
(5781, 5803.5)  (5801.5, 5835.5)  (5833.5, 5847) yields -1.26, 5.03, 5.11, 5.08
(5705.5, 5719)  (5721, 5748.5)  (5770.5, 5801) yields -0.84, 4.87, 5.02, 4.92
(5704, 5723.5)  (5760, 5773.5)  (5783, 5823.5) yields -0.26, 4.91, 5.16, 5.06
